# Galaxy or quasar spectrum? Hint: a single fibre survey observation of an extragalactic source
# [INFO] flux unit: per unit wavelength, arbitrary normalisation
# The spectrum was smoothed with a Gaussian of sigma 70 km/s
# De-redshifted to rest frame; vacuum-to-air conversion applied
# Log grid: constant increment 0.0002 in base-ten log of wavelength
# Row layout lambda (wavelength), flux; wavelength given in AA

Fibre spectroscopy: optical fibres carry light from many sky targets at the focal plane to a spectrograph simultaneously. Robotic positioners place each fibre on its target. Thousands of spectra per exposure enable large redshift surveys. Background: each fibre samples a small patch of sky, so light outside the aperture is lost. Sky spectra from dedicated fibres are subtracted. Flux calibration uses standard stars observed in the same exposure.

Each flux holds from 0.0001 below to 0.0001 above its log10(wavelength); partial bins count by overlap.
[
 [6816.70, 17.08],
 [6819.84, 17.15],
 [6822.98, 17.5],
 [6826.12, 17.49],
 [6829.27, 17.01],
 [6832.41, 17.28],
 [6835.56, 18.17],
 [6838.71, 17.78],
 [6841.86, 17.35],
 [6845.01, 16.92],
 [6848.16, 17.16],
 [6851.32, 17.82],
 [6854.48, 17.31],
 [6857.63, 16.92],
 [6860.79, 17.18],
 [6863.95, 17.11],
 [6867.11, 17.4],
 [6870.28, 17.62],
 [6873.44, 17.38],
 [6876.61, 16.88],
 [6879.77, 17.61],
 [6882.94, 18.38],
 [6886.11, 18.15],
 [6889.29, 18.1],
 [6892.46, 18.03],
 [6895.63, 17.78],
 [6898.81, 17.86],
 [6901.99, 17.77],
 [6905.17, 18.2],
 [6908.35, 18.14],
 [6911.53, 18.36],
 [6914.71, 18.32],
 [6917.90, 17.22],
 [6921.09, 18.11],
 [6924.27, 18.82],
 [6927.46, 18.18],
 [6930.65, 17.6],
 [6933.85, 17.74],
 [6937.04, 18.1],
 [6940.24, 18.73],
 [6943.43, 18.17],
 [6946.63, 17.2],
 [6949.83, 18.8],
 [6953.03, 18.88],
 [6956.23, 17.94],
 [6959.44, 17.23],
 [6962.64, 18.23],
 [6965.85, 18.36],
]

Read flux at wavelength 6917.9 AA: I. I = 17.22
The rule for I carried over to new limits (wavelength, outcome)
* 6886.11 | 18.15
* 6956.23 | 17.94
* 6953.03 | 18.88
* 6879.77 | 17.61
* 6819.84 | 17.15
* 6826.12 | 17.49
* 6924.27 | 18.82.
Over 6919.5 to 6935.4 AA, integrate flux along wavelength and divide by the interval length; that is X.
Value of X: 18.1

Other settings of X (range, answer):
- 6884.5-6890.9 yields 18.1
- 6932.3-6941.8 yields 18.2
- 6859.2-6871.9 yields 17.3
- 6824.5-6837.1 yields 17.5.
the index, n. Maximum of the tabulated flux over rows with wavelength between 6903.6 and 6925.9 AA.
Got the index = 18.82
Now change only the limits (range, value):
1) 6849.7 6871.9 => 17.82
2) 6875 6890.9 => 18.38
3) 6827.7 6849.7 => 18.17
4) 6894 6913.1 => 18.36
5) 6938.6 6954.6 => 18.88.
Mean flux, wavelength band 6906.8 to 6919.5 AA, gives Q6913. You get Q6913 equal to 18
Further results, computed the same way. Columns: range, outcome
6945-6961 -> 18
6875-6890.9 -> 17.8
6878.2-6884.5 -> 18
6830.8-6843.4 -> 17.6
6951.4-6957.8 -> 18.4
